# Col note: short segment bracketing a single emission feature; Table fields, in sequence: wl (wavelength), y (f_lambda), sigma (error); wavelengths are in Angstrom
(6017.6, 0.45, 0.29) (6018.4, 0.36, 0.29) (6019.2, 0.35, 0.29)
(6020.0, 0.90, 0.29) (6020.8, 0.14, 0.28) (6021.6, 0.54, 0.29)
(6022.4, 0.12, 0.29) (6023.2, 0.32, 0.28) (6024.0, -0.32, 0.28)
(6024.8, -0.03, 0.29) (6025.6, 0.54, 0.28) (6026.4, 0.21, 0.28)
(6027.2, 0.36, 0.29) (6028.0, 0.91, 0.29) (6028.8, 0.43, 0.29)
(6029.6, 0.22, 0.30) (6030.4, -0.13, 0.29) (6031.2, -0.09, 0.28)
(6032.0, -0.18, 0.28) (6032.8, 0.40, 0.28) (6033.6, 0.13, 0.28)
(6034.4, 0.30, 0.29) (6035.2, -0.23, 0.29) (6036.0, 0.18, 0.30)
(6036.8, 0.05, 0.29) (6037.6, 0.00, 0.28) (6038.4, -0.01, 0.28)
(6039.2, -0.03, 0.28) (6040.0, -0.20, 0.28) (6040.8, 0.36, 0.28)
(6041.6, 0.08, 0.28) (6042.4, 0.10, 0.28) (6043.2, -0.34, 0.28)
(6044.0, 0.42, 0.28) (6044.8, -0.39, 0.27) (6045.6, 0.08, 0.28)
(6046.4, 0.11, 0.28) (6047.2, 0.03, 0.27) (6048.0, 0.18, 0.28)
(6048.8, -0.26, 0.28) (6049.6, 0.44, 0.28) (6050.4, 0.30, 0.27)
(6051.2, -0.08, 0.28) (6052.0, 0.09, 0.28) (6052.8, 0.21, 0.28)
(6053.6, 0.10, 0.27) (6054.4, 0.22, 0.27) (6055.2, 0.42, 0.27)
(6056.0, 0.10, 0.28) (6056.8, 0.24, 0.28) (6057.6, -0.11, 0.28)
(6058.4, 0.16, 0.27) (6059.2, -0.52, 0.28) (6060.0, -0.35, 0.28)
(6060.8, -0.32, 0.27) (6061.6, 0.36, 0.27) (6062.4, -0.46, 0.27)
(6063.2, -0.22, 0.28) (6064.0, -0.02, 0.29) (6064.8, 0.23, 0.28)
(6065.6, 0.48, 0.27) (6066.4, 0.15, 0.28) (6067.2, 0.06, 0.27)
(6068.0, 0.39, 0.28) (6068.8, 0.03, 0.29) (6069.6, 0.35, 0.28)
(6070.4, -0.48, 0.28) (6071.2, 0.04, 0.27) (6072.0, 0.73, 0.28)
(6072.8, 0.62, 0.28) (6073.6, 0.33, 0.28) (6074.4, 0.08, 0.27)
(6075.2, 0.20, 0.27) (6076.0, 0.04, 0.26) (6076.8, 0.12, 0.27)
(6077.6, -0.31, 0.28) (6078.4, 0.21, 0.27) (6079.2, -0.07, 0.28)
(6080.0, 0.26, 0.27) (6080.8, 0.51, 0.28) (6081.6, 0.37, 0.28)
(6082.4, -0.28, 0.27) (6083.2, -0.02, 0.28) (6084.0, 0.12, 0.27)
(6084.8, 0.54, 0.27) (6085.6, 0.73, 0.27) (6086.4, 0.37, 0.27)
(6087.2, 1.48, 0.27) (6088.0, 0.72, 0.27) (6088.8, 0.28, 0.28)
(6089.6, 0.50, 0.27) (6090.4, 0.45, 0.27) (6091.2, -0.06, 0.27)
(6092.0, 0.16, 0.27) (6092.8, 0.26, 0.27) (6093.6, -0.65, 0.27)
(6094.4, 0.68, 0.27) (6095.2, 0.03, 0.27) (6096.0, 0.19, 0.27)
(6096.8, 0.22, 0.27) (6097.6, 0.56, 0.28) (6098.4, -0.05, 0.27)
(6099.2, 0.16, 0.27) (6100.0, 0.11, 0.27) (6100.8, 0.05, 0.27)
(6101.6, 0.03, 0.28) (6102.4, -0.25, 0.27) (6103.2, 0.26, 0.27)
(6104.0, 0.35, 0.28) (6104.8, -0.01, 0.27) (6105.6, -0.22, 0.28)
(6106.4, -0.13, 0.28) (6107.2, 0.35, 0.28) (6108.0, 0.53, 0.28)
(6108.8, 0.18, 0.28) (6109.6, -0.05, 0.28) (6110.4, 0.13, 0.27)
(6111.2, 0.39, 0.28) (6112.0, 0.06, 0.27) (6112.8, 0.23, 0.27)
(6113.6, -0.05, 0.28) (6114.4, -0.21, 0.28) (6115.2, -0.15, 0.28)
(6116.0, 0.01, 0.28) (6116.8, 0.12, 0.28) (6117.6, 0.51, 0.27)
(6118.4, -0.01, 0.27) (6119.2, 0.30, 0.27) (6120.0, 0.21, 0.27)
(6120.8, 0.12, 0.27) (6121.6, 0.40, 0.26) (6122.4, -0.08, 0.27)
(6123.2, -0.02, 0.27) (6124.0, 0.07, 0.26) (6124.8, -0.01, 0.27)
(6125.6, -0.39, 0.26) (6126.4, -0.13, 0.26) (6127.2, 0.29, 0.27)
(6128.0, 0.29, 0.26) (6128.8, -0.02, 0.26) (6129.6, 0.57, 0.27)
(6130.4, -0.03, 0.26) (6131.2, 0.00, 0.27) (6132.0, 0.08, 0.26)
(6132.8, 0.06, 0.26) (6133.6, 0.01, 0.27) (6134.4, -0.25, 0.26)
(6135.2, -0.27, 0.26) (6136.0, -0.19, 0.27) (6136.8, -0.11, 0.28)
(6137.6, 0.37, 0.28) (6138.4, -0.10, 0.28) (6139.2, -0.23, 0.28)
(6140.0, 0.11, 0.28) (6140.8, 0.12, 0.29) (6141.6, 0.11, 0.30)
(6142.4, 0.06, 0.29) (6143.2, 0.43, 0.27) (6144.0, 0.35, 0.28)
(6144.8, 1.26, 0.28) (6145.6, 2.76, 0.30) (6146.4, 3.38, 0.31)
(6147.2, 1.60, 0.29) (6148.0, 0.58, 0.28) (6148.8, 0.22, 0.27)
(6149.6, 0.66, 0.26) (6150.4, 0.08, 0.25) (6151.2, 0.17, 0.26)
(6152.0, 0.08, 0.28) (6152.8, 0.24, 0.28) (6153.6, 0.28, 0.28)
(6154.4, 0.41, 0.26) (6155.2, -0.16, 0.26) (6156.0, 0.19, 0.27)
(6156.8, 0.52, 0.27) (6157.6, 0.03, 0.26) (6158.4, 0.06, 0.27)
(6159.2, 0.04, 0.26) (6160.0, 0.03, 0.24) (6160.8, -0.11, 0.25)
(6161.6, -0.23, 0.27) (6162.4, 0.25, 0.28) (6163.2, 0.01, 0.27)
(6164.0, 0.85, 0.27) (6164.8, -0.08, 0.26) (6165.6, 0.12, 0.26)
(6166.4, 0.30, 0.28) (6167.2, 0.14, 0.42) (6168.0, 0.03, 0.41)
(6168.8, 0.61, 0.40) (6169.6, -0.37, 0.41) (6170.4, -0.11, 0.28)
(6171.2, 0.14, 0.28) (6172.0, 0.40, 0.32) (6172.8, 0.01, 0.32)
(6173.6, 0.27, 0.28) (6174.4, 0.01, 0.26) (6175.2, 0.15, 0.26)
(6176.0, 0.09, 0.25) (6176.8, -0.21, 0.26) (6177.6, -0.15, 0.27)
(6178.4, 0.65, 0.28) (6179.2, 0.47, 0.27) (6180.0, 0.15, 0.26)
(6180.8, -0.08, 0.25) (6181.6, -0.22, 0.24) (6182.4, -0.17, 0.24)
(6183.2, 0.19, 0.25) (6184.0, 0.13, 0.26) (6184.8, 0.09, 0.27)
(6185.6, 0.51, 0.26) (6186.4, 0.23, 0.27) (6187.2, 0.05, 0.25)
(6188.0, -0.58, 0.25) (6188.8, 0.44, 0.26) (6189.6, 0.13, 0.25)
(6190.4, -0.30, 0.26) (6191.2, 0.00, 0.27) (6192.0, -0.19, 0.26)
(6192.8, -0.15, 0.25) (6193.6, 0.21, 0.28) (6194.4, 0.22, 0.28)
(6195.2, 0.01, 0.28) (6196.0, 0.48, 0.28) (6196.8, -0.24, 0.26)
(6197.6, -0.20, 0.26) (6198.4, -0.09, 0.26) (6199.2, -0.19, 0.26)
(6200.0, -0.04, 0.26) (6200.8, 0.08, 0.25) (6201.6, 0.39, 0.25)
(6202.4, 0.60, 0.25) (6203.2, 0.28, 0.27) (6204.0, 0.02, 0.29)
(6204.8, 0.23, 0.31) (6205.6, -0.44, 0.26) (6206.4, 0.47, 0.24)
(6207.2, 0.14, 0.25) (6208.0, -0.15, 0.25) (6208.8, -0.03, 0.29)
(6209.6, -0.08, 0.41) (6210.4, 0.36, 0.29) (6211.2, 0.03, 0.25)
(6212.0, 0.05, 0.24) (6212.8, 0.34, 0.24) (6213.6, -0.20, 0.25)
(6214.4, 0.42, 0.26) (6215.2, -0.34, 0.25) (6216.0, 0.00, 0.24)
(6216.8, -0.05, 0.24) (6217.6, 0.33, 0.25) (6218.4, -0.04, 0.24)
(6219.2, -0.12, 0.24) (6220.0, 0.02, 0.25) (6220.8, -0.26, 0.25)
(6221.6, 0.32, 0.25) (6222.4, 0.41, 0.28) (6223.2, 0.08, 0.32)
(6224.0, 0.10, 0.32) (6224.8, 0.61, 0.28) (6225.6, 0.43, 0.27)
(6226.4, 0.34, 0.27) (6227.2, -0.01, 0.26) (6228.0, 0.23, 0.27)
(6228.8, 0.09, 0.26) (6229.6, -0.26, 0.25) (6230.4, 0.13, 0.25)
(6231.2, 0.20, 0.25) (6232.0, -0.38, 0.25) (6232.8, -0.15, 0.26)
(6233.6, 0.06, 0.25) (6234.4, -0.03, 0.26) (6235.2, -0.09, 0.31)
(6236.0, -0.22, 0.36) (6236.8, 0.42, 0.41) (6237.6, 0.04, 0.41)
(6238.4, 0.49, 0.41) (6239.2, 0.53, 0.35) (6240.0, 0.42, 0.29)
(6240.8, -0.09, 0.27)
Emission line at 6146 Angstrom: [O III] 5007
